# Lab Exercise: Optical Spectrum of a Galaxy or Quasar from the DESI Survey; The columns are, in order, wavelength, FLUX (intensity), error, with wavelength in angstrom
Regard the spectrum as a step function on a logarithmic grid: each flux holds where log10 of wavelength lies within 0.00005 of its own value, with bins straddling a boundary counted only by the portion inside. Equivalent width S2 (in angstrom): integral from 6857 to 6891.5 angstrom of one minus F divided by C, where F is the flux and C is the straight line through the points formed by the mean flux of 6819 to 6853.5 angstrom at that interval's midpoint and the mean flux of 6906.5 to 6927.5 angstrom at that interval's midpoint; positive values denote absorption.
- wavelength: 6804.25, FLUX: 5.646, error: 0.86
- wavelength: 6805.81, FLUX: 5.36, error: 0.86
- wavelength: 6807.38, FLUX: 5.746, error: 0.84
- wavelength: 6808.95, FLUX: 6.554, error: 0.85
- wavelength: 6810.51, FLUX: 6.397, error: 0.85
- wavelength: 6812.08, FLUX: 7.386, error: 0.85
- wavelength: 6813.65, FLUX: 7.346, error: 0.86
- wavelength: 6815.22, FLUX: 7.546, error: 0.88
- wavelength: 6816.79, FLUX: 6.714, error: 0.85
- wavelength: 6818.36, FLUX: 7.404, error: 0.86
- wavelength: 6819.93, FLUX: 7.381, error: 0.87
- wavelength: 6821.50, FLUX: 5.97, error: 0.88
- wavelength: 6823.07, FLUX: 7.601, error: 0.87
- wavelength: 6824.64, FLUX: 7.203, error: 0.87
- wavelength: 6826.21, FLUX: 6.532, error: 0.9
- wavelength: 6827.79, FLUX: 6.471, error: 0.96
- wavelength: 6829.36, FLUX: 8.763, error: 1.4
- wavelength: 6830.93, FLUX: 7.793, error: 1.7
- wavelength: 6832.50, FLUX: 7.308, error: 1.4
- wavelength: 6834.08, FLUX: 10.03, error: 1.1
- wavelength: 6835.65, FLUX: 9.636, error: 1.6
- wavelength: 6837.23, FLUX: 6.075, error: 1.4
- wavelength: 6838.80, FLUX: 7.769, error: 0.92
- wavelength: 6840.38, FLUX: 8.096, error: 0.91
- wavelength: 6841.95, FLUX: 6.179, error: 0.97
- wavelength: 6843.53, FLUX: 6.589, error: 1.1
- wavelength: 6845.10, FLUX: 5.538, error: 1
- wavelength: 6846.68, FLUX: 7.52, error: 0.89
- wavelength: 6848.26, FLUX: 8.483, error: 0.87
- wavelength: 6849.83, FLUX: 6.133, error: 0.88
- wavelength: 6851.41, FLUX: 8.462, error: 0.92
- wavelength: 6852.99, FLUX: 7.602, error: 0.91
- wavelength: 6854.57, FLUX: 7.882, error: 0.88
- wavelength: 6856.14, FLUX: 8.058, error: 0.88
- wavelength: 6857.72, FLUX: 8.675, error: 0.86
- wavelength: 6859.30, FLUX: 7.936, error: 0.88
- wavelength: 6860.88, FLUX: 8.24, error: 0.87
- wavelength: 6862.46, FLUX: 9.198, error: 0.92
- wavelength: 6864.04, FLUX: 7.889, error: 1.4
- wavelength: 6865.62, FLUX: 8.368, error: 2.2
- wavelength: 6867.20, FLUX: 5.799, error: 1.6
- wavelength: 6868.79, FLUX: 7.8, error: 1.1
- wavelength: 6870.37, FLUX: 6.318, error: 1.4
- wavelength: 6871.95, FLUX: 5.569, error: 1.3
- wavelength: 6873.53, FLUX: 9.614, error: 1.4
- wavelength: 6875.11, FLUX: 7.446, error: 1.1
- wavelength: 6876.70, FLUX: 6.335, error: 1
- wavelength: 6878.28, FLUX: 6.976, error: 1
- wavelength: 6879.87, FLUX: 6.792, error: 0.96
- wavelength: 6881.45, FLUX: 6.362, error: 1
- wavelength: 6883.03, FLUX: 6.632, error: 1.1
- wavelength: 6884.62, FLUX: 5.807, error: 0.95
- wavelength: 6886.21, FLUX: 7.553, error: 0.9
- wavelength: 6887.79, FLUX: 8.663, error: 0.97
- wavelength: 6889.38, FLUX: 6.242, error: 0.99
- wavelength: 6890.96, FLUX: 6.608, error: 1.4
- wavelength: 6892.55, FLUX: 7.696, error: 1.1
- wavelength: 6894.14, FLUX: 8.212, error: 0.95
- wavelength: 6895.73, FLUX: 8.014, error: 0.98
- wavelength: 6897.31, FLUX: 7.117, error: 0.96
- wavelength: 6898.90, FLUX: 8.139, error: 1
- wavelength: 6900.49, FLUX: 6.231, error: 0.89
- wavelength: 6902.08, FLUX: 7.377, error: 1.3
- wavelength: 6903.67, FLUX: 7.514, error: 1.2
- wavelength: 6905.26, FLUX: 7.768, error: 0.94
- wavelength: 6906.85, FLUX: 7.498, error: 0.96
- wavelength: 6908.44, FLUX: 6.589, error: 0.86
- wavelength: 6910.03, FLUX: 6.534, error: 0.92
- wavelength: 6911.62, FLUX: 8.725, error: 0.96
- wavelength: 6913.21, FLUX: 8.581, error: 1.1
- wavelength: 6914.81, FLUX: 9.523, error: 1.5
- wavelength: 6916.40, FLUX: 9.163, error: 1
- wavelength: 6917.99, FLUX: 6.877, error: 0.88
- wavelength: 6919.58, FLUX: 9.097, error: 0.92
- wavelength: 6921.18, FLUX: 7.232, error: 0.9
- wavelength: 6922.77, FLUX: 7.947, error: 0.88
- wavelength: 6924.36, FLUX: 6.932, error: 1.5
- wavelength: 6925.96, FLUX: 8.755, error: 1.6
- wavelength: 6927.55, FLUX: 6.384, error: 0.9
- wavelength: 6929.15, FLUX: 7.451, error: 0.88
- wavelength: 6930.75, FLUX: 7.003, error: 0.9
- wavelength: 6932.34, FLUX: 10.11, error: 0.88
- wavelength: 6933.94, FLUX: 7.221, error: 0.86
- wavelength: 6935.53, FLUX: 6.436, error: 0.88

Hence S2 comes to 1.5 angstrom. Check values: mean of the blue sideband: 7.41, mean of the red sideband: 7.91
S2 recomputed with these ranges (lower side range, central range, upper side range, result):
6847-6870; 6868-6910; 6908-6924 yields 4.09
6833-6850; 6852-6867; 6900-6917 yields -1.06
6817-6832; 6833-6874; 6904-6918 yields -1.03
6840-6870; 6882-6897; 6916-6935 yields 0.86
